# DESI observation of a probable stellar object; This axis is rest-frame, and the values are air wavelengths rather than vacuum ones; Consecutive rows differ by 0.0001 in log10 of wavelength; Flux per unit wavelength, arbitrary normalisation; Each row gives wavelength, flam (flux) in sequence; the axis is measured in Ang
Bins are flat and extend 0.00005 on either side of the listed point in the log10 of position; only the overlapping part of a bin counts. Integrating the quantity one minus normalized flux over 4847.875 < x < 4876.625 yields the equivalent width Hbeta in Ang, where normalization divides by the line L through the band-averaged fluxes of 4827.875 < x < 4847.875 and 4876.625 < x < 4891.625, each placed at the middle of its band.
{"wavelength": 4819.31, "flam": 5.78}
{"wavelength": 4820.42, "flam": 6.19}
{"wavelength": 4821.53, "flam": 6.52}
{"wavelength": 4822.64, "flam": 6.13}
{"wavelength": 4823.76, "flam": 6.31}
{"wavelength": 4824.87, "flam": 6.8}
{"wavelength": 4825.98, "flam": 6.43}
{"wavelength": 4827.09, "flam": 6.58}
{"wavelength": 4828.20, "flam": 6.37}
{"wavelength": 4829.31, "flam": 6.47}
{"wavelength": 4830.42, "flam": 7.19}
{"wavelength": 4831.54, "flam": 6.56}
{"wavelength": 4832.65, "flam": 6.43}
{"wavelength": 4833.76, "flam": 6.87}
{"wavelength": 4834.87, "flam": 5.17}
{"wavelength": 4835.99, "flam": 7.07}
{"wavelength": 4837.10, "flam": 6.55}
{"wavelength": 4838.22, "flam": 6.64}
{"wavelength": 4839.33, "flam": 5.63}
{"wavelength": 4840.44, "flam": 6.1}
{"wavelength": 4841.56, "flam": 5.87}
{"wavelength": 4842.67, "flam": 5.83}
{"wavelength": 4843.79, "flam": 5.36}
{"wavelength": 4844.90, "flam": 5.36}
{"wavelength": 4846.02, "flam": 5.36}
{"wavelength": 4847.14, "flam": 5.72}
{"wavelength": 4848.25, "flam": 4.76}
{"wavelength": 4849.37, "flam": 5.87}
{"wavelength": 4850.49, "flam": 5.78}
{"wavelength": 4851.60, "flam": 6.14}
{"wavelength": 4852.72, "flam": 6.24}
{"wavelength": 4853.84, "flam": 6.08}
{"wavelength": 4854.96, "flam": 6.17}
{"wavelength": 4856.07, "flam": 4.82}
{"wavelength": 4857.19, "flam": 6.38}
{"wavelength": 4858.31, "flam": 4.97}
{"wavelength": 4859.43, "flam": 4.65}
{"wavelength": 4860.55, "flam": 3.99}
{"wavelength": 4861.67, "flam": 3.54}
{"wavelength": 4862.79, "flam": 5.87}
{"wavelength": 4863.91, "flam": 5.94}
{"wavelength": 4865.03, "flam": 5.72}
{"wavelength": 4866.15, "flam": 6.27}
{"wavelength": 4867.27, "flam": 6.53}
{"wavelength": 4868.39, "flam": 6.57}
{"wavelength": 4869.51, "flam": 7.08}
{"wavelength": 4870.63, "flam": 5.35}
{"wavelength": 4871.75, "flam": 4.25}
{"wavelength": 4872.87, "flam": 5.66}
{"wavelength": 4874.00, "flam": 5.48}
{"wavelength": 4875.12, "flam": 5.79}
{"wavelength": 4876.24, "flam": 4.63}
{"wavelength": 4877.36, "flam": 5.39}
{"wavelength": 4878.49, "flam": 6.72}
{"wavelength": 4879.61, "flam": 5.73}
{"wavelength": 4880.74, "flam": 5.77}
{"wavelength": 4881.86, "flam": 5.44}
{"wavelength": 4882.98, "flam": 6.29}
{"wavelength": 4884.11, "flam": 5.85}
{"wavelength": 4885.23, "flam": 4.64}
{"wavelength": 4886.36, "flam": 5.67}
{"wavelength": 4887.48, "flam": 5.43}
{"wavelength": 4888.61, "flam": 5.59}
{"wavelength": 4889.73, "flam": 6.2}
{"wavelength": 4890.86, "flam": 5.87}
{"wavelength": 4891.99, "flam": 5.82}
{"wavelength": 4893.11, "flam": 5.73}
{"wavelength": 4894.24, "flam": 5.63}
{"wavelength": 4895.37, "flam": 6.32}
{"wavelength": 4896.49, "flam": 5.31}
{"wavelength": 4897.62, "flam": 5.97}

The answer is 1.7 Ang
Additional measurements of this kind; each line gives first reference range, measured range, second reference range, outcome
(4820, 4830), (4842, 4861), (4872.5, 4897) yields 1.85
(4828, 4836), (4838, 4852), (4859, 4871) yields 1.01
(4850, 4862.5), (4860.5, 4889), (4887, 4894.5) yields -0.23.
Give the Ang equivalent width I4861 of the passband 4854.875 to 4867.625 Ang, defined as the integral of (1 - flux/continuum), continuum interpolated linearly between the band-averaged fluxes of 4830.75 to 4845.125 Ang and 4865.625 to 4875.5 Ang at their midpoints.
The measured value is 1.3 Ang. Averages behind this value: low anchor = 6.15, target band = 5.36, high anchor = 5.89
